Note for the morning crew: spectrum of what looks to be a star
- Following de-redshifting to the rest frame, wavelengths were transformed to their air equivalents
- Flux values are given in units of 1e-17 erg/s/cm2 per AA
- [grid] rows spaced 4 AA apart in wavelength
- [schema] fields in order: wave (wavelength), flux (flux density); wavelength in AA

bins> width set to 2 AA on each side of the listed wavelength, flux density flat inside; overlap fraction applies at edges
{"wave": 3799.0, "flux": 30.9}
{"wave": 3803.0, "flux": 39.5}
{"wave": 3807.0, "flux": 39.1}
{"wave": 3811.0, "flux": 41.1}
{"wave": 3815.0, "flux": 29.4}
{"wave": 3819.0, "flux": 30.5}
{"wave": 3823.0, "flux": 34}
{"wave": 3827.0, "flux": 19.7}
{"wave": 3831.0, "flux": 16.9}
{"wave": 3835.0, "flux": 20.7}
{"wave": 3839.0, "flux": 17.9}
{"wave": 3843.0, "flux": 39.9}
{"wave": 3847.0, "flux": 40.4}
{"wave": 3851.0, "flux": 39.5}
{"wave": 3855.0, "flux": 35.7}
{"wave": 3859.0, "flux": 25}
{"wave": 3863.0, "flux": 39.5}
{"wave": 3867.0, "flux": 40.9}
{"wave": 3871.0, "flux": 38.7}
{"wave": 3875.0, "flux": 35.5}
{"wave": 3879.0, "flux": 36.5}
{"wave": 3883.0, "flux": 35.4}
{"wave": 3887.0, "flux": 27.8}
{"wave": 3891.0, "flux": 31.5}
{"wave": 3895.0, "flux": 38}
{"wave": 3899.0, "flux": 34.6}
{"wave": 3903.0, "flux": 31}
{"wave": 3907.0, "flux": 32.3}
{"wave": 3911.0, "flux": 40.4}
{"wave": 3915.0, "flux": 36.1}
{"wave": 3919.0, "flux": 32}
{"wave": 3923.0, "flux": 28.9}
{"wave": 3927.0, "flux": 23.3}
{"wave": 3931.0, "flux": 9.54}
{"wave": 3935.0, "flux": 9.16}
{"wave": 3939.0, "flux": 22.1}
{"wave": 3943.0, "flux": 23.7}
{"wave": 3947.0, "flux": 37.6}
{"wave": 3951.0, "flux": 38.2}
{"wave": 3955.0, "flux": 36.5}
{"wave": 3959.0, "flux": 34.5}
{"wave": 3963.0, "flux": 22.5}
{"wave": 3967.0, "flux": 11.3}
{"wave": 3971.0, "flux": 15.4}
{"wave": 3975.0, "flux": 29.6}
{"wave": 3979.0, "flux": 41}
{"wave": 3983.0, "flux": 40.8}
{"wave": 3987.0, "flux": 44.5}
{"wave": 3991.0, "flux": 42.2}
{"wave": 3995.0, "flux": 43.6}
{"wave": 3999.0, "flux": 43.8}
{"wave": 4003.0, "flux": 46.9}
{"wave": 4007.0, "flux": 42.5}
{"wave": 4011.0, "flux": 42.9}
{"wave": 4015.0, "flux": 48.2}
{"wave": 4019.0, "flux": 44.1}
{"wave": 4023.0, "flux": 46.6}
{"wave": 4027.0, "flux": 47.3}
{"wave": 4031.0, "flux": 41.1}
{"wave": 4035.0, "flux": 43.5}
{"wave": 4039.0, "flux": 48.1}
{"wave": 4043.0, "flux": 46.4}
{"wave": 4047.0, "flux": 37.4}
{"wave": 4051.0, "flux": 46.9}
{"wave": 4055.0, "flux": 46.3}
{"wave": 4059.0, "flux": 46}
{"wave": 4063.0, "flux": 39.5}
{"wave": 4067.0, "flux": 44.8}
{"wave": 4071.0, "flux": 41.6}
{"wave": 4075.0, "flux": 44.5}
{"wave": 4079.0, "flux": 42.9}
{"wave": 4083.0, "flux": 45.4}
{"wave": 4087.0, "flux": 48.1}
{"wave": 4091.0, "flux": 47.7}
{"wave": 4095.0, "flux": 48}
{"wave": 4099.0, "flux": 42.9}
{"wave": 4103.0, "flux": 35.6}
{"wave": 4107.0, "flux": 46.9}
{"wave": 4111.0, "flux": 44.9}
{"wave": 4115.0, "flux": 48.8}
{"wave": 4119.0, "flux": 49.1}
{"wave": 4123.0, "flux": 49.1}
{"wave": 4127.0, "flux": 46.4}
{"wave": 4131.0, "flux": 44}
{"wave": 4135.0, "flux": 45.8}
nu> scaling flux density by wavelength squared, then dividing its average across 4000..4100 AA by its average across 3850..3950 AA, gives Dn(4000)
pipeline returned 1.54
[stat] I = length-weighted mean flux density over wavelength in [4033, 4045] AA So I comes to 46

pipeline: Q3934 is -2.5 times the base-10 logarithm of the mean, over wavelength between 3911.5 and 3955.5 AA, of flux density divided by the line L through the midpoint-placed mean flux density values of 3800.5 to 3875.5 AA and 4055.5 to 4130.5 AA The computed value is 0.35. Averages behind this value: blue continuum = 32.8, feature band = 27.1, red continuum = 45.1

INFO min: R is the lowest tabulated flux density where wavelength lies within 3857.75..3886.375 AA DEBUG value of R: 25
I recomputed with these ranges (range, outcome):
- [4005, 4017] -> 44.5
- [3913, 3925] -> 32.3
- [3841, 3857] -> 38.9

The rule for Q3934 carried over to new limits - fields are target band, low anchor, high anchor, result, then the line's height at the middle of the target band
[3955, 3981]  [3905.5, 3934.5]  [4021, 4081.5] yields 0.26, 33.8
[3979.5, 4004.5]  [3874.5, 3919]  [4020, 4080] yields -0.08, 40.5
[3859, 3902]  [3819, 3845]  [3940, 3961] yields -0.23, 28.7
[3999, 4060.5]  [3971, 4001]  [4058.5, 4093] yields -0.08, 41.7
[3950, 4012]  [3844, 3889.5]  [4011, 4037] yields 0.19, 42.5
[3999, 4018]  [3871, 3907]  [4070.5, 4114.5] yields -0.12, 40.2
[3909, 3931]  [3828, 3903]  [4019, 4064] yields 0.20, 36.4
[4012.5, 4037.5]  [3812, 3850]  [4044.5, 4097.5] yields -0.09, 41.4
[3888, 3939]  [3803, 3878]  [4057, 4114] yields 0.25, 36.2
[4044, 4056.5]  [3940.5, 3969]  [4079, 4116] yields -0.10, 39.8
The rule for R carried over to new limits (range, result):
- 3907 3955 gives 9.16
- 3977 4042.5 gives 40.8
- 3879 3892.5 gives 27.8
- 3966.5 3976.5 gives 11.3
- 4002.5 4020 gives 42.5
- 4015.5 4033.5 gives 41.1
